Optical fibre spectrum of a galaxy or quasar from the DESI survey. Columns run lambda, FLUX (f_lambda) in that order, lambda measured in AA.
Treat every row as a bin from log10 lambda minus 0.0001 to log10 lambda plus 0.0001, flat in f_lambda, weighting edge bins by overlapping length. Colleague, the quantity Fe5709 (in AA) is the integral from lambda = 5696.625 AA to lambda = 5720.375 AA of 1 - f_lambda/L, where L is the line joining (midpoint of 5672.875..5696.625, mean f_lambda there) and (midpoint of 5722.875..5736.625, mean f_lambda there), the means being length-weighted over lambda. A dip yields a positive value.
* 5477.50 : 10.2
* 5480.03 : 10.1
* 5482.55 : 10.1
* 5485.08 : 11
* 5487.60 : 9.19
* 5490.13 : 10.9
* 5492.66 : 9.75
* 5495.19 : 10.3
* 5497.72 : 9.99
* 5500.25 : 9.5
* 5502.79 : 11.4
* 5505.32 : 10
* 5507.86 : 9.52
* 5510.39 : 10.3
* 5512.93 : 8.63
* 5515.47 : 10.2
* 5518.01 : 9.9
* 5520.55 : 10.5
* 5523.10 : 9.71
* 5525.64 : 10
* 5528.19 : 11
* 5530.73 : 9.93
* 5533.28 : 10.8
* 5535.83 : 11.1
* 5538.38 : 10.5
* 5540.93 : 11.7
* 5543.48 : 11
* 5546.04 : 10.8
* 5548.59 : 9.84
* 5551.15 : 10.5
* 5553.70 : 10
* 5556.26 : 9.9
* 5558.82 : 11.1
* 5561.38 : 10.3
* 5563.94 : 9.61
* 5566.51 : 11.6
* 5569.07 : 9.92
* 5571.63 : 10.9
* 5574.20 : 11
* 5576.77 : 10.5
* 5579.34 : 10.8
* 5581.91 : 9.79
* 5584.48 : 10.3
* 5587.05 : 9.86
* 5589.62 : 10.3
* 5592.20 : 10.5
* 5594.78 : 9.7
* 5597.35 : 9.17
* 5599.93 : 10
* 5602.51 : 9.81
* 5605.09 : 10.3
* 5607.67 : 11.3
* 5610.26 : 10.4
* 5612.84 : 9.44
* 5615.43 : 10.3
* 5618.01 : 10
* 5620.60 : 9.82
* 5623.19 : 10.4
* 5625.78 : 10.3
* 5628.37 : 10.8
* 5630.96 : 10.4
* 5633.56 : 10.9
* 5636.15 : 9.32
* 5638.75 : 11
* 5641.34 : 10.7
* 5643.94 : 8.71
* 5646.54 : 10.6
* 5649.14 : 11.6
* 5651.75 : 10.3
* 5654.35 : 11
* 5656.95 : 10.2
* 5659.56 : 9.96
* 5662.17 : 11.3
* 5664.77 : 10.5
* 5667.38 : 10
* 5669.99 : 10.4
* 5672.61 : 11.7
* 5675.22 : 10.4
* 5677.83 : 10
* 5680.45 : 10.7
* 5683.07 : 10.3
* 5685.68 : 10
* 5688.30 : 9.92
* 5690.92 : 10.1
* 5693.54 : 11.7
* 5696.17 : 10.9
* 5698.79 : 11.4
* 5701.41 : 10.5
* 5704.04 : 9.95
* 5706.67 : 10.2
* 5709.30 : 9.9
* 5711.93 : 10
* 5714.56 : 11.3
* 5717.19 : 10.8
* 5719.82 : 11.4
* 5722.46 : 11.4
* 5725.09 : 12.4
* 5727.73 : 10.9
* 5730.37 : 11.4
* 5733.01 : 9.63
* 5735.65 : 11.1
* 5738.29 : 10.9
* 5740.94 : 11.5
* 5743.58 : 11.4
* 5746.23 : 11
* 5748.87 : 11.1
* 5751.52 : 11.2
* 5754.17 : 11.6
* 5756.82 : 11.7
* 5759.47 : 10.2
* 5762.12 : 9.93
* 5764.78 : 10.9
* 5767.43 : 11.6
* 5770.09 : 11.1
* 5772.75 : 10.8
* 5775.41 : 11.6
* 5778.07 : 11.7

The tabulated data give 0.5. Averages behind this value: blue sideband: 10.5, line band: 10.6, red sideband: 11.1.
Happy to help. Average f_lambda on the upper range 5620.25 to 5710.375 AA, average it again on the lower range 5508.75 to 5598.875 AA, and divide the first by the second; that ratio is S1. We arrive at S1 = 1.01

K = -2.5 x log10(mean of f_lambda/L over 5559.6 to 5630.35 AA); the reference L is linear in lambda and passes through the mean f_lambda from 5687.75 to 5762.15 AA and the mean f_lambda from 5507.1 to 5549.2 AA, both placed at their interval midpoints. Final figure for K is 0.03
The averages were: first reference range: 10.3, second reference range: 10.9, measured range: 10.3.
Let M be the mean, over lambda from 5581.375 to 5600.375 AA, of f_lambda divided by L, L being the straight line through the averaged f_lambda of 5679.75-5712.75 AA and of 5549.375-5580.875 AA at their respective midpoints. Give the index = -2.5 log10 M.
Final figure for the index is 0.06 mag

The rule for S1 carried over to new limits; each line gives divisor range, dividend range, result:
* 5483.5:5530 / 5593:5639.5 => 1.01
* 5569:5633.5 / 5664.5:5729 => 1.04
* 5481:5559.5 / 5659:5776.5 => 1.05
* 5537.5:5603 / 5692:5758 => 1.06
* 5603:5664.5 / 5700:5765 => 1.05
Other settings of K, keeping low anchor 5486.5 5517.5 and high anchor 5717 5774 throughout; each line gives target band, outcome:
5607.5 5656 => 0.022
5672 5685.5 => 0.027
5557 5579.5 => -0.034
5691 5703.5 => -0.008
